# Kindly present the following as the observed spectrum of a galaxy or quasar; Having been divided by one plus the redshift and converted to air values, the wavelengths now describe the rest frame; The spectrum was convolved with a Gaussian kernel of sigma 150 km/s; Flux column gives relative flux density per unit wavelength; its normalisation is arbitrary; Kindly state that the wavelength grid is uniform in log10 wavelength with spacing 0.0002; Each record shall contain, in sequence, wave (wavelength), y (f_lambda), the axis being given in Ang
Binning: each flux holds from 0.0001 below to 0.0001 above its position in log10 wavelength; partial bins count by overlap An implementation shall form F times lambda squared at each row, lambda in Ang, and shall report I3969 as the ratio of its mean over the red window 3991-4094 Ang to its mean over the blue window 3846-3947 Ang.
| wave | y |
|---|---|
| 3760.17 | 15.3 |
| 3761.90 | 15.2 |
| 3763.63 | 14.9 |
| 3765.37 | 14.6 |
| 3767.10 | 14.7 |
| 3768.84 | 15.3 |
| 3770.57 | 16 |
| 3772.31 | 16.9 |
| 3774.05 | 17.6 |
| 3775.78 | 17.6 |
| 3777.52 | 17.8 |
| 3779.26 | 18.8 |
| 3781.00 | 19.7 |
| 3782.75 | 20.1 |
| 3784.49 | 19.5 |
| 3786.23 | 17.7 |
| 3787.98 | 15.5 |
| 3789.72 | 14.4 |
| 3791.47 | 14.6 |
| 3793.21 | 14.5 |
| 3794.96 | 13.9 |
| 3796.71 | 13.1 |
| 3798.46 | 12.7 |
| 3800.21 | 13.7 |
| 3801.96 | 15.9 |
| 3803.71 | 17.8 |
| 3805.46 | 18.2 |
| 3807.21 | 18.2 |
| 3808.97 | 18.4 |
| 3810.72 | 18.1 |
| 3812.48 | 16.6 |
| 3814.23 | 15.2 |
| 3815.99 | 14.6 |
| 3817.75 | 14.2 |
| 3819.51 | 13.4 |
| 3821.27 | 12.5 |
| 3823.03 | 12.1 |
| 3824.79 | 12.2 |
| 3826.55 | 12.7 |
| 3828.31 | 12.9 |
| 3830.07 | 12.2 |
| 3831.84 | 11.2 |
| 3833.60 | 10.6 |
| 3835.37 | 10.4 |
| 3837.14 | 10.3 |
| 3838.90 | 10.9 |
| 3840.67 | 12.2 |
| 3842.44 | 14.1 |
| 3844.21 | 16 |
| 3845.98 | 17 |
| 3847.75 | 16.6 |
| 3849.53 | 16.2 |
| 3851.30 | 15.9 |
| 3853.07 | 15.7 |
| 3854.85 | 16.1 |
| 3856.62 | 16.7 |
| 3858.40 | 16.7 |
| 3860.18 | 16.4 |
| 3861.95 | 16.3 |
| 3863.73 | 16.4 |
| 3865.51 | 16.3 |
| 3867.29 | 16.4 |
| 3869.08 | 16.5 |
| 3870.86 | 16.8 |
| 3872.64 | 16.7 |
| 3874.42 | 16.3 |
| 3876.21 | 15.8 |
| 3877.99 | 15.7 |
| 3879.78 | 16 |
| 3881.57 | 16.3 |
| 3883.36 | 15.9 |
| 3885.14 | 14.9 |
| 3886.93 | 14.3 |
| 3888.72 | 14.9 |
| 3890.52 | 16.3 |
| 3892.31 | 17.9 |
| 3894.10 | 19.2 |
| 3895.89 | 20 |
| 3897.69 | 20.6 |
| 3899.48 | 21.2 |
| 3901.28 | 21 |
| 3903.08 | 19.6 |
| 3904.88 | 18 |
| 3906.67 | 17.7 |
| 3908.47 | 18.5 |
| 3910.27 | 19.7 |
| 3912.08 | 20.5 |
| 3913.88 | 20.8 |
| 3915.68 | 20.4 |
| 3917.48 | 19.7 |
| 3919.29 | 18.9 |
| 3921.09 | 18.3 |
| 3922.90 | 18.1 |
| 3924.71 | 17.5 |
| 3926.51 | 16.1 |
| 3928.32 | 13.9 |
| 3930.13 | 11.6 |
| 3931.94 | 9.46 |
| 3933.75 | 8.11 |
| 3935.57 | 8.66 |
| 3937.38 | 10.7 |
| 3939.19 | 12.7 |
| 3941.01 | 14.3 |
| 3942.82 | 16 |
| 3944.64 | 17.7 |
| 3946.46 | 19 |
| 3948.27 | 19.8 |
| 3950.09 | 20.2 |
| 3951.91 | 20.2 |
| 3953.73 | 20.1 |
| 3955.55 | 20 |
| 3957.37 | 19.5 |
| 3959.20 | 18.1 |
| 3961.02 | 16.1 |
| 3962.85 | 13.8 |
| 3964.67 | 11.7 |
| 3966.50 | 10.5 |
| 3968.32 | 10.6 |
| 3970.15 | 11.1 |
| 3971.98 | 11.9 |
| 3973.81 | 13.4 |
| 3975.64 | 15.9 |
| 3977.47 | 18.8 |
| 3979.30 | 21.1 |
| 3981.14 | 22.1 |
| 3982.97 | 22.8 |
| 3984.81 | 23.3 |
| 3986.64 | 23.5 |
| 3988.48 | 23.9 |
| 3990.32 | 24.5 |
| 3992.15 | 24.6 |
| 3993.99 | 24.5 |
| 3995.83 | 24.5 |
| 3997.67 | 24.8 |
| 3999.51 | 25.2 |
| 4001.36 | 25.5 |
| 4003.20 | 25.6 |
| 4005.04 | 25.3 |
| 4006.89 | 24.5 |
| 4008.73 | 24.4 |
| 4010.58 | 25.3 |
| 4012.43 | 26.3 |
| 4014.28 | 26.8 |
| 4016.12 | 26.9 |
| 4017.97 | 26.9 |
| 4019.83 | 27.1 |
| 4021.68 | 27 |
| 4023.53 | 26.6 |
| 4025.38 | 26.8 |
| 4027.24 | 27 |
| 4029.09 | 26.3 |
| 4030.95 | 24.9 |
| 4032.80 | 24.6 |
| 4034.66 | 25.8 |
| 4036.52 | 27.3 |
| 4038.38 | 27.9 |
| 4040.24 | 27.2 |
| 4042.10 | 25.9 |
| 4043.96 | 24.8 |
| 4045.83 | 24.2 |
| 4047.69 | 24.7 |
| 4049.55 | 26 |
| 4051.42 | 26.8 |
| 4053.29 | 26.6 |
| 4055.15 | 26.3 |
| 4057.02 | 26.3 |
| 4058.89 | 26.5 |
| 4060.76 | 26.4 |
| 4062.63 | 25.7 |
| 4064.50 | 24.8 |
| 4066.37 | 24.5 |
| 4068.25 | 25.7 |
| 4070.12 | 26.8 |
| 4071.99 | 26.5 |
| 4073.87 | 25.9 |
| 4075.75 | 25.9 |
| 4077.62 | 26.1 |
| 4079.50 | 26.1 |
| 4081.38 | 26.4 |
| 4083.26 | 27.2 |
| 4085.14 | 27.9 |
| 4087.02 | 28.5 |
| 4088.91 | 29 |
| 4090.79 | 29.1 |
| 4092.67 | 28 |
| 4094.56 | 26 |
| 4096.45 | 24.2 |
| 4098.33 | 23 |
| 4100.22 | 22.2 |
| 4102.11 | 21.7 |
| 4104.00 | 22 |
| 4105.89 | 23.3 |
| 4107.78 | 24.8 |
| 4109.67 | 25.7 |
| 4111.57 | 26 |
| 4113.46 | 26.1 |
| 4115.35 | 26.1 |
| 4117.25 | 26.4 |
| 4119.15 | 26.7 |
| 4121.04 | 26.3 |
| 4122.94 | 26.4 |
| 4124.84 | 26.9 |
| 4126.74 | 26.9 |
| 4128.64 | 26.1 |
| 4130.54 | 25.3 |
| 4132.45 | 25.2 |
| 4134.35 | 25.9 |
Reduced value 1.70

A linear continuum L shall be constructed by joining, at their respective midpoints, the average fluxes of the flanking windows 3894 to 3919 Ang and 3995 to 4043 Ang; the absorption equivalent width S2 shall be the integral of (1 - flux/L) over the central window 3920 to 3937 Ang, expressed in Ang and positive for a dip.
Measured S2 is 6.0 Ang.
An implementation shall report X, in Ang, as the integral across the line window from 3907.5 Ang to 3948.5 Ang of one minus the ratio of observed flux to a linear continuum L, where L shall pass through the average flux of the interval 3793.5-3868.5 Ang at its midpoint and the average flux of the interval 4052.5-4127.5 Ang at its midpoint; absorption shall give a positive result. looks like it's 6.1 Ang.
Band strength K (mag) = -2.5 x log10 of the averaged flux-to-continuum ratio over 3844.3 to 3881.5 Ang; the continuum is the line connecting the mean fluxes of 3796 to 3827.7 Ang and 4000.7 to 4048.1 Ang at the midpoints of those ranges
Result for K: 0.08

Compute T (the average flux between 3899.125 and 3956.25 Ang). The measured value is 17.1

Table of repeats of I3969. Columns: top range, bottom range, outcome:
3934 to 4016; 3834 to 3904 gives 1.28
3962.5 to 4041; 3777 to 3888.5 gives 1.63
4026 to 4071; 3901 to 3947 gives 1.69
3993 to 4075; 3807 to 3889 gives 1.91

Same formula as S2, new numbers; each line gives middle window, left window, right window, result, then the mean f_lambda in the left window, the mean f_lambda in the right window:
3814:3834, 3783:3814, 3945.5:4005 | 4.6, 16.1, 19.7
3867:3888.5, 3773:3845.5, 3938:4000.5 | 0.8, 14.9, 18.7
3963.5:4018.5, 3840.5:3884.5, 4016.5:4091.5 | 4.0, 16.1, 26.4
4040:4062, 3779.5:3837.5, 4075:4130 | -1.8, 14.8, 25.9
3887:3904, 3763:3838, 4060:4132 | -0.1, 15.1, 25.9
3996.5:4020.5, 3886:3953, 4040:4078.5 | -3.2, 17.1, 25.9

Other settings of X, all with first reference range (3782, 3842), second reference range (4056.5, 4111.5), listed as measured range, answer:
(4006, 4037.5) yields -4.1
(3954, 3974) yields 6.0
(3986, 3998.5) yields -1.4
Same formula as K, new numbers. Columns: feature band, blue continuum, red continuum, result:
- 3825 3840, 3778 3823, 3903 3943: 0.36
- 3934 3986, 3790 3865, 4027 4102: 0.27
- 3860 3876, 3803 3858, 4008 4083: 0.01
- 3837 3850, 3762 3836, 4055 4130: 0.18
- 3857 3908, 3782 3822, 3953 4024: 0.06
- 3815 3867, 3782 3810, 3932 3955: 0.13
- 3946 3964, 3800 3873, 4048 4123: 0.09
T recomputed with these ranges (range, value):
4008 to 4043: 26.4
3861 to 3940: 16.6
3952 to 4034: 21.9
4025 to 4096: 26.4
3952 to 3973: 15.1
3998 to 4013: 25.2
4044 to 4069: 25.7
